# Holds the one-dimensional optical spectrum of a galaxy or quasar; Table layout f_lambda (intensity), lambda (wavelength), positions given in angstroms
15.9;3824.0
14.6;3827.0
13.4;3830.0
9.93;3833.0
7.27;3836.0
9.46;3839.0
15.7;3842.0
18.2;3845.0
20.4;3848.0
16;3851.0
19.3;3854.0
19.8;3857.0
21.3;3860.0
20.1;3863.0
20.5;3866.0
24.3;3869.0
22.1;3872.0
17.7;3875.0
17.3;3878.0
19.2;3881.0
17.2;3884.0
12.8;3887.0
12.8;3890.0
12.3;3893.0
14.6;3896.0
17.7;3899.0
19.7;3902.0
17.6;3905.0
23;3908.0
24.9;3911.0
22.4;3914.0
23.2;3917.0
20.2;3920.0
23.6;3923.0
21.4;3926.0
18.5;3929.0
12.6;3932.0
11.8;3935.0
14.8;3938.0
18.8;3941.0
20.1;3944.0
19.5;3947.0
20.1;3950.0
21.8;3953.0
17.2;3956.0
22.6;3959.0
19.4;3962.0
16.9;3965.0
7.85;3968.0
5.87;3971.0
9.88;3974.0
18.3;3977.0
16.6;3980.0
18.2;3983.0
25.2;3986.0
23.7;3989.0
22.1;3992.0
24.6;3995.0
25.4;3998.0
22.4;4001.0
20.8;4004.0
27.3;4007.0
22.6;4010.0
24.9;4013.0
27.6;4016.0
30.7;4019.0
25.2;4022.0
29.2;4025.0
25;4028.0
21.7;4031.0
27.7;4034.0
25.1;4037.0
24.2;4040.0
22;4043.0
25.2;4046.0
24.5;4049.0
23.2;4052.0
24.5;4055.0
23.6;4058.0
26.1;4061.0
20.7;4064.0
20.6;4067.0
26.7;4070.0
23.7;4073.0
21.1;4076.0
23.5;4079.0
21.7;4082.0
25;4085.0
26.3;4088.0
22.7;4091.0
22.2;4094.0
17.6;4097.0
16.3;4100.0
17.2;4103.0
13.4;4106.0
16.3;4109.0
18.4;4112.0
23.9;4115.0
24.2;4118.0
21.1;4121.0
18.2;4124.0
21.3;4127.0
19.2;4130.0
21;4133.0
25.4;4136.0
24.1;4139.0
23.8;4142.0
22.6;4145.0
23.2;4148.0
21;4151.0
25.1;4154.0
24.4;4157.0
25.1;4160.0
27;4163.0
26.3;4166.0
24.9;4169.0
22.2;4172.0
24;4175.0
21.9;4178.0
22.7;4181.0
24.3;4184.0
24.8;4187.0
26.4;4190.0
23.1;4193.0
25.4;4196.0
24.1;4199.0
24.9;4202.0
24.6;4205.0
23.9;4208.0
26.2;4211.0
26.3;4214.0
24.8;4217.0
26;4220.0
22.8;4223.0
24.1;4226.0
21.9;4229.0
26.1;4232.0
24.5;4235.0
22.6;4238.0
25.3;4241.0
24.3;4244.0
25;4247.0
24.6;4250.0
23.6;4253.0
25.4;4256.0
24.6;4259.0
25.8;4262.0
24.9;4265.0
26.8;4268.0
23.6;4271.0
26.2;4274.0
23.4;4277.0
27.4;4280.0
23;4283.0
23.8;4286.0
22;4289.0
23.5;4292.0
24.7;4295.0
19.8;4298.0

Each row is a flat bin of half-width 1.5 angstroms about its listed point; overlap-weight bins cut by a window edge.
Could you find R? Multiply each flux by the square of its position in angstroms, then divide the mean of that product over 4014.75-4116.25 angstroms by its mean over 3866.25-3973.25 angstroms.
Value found 1.4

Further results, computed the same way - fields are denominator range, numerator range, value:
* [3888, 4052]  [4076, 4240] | 1.22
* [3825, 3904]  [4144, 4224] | 1.71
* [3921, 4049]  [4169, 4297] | 1.31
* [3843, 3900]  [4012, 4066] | 1.51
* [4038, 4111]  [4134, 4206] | 1.15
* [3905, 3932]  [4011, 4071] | 1.24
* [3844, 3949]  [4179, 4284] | 1.55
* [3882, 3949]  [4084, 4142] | 1.26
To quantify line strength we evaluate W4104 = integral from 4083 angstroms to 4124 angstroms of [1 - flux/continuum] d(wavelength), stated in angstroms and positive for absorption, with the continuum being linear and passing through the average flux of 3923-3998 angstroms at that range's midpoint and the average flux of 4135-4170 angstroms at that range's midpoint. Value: 4.44 angstroms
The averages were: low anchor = 18.1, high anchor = 24.4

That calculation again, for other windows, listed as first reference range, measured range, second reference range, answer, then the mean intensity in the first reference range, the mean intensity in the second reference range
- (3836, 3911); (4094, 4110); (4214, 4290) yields 3.77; 17.8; 24.6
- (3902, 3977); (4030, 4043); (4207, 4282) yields -2.72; 18.1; 24.8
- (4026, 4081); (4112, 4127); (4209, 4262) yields 1.67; 23.9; 24.6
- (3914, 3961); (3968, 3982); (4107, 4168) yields 5.29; 19.2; 22.5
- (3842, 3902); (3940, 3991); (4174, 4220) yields 5.44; 18.1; 24.5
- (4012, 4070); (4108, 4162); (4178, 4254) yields 5.29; 24.9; 24.4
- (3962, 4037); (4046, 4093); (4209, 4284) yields -2.24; 21.7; 24.8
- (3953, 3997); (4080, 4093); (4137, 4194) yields -1.39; 18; 24.1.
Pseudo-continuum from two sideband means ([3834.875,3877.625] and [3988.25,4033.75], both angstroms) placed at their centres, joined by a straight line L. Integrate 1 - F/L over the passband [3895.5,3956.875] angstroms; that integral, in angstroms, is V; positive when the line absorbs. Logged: 5.3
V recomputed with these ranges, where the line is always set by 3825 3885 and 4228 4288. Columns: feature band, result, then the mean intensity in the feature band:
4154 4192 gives -2.38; 24.5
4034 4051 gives -3.16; 24.5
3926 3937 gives 1.95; 15.3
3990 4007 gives -3.10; 23.5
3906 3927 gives -4.89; 22.6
